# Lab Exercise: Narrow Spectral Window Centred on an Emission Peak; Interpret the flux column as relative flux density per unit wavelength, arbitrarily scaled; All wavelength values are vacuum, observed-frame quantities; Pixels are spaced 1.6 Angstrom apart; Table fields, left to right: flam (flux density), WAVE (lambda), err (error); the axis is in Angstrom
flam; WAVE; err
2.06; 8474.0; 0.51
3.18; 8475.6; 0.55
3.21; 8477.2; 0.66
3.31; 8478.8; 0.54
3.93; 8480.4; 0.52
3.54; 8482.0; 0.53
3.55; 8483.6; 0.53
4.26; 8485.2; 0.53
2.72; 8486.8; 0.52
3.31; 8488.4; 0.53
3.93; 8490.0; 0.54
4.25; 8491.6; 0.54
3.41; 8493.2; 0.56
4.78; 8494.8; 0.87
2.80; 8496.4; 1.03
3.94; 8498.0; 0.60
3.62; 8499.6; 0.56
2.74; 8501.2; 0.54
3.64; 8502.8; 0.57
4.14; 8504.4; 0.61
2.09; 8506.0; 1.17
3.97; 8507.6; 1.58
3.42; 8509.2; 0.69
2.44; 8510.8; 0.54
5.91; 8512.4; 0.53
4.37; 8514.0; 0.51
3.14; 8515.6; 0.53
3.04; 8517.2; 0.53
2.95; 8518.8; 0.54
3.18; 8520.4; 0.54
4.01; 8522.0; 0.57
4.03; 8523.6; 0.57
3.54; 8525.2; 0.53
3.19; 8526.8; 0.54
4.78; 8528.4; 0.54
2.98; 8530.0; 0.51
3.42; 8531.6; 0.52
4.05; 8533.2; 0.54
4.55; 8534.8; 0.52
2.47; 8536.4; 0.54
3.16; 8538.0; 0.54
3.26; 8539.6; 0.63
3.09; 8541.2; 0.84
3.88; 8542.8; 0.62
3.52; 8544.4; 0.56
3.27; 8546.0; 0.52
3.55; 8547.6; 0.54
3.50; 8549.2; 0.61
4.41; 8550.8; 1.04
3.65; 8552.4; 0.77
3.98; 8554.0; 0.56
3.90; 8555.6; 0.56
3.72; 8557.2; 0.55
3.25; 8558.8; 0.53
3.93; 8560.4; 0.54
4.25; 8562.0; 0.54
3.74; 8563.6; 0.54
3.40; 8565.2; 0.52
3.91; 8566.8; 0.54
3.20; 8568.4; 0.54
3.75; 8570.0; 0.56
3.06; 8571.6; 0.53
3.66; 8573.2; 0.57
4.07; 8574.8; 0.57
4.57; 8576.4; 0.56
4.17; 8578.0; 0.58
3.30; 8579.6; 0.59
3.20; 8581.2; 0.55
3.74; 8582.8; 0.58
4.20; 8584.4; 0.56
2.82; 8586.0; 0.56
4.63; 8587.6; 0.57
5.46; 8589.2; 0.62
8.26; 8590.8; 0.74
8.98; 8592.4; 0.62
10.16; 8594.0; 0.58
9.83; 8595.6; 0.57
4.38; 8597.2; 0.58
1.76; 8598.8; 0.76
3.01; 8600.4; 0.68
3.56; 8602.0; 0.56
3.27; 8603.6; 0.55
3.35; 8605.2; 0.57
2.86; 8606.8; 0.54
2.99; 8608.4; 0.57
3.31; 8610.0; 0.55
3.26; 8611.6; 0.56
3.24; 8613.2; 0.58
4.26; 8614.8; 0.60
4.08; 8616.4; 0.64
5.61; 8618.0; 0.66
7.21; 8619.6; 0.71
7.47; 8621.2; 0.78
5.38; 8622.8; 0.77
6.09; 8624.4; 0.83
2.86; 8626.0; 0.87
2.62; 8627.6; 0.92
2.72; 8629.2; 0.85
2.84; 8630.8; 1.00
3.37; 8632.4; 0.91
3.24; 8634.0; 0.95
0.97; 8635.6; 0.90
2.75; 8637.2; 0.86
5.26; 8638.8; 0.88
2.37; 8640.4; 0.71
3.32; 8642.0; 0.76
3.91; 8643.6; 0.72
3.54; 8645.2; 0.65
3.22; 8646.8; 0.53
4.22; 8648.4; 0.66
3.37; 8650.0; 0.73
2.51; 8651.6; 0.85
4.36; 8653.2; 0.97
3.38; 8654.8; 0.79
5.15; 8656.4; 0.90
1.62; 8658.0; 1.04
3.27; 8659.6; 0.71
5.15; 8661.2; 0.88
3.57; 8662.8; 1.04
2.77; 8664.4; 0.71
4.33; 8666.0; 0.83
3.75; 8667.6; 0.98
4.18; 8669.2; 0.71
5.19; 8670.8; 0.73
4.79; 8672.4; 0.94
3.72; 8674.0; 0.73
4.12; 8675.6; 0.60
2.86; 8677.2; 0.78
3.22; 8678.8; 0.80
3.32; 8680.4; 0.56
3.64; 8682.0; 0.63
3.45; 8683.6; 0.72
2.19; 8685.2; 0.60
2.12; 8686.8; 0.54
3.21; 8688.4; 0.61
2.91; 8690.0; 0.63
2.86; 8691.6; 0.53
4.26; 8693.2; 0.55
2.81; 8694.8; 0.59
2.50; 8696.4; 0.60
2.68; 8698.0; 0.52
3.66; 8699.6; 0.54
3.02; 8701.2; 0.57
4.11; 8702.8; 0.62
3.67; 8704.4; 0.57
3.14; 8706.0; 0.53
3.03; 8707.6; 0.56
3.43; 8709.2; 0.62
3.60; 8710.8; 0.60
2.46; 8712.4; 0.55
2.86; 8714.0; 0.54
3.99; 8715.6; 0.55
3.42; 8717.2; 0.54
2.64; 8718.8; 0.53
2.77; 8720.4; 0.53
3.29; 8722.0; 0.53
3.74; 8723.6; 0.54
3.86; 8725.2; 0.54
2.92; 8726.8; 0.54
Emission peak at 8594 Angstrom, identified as H-alpha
